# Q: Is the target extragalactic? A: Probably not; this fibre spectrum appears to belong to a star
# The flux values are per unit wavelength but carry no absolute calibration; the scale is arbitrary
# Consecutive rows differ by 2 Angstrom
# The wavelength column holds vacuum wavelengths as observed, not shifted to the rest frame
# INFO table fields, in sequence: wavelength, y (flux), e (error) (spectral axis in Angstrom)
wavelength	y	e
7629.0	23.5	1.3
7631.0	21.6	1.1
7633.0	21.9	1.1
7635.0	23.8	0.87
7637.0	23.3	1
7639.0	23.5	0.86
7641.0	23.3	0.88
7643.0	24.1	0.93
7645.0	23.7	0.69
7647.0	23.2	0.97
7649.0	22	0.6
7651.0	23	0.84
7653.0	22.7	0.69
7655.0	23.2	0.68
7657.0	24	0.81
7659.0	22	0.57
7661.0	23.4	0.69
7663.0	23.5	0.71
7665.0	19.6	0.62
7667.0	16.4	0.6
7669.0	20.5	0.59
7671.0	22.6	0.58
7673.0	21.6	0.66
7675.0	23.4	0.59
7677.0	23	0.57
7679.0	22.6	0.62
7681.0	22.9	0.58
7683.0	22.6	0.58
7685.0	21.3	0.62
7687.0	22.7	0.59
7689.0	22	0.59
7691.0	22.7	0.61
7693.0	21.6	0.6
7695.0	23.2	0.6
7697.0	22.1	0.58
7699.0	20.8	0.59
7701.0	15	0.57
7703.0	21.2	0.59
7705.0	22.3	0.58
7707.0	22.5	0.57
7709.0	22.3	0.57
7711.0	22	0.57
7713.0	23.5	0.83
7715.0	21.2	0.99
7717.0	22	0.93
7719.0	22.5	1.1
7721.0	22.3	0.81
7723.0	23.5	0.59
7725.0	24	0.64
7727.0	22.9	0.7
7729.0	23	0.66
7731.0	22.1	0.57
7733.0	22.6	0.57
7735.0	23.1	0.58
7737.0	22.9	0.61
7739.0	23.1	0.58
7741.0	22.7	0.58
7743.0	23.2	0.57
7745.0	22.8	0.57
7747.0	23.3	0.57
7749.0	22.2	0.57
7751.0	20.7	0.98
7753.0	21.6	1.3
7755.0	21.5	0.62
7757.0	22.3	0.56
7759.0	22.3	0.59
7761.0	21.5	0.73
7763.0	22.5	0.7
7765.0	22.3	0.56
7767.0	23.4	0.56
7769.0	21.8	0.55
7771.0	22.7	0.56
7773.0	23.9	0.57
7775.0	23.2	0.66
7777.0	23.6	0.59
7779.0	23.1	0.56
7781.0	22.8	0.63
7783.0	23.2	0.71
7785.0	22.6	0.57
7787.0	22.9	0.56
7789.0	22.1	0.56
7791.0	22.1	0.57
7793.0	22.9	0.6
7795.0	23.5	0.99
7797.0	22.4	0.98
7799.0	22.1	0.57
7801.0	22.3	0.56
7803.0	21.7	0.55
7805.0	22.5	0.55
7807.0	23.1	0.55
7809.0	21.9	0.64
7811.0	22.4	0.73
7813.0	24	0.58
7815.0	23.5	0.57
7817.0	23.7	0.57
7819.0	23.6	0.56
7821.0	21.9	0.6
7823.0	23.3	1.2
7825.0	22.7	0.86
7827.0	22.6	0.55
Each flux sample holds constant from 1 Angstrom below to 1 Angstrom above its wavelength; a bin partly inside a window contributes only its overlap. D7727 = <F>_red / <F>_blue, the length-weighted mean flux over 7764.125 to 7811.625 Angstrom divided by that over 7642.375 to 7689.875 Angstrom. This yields 1.0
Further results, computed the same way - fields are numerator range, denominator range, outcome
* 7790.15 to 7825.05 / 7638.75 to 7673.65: 1.02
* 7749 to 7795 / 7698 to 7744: 1.01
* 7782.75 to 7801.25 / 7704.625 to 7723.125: 1.01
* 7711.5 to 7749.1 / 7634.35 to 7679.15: 1.01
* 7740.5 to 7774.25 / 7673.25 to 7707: 1.02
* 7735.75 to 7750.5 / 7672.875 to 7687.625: 1.01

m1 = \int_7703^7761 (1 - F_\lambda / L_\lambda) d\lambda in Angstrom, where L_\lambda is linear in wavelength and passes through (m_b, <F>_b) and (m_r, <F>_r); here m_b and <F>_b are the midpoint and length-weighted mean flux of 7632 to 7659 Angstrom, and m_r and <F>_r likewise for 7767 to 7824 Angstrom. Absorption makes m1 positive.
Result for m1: 1.2 Angstrom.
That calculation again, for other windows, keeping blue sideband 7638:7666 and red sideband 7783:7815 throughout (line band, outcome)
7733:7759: 0.32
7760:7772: 0.17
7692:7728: 1.38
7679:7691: 0.27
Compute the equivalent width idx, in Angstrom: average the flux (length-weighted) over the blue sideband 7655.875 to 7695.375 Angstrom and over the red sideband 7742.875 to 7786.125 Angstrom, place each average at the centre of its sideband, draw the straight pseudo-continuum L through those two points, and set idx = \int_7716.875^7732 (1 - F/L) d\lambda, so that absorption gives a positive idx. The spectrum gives -0.3 Angstrom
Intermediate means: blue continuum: 22.1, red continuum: 22.6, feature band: 22.8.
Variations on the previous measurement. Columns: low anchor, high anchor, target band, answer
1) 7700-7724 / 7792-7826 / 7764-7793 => -0.5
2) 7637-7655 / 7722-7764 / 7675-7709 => 1.6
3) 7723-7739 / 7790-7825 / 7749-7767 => 0.8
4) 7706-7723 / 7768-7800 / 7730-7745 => -0.2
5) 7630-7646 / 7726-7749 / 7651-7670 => 1.1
